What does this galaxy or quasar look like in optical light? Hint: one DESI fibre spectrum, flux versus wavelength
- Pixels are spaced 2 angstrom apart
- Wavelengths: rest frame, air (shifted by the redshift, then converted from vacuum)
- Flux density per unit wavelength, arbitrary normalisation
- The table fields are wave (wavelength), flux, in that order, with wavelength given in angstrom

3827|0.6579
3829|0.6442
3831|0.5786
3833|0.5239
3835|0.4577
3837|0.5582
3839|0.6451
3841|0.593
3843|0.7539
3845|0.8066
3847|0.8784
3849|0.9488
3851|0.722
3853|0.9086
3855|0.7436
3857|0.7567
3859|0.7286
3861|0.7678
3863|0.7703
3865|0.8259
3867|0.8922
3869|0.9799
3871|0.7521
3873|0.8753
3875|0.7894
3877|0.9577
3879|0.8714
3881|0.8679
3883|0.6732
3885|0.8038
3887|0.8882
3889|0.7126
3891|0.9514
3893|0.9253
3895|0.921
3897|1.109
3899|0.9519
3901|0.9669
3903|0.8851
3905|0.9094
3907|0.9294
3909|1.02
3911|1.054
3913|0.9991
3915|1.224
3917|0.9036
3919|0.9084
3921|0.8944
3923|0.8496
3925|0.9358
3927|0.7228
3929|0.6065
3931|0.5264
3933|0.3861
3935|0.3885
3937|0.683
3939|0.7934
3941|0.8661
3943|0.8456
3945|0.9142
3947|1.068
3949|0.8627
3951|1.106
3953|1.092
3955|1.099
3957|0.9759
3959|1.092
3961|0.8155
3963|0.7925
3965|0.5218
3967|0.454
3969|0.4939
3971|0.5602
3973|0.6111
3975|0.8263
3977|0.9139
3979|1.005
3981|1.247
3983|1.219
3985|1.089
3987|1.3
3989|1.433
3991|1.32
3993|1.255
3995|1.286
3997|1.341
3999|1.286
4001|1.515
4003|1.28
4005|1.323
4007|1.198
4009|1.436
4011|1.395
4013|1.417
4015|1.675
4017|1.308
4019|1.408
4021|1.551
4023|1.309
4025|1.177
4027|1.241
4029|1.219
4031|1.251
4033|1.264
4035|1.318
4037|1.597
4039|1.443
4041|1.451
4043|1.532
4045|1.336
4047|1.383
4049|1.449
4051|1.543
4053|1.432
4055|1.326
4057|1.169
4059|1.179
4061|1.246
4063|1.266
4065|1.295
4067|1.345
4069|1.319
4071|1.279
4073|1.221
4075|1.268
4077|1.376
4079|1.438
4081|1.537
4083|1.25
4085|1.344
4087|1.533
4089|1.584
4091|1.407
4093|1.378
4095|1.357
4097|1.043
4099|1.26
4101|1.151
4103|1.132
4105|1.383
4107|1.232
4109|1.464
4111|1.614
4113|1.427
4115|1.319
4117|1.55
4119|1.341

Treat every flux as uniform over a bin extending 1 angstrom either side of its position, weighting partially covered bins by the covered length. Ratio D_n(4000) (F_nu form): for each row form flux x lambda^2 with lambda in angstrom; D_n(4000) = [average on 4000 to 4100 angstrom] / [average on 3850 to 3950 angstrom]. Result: 1.73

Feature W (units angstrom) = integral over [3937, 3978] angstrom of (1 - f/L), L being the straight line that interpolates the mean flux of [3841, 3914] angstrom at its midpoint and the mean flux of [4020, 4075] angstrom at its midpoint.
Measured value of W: 9.5 angstrom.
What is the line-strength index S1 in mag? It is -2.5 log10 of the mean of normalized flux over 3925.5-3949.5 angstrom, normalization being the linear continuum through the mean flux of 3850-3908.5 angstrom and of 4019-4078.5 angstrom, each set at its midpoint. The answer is 0.38 mag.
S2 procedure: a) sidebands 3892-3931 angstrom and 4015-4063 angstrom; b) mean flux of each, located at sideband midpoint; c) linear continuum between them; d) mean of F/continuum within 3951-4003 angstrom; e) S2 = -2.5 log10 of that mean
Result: 0.124 mag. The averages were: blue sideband 0.922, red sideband 1.36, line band 1.03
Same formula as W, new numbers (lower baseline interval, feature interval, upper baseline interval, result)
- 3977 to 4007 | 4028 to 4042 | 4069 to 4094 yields -0.45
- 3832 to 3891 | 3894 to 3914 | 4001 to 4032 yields -0.86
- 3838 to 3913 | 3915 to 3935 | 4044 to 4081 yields 4.56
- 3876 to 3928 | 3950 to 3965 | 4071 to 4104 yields 1.07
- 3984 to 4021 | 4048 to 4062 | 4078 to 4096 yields 0.63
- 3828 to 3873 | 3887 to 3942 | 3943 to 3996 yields 0.48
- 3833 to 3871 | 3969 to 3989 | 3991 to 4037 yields 4.08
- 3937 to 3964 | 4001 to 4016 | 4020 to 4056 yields -2.03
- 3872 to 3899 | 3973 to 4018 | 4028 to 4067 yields -2.17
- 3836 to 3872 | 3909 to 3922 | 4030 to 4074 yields -0.60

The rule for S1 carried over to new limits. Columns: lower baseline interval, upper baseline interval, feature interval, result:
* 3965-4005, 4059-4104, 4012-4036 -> -0.15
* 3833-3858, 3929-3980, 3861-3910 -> -0.18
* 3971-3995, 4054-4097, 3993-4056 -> -0.15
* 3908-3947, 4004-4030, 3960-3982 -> 0.41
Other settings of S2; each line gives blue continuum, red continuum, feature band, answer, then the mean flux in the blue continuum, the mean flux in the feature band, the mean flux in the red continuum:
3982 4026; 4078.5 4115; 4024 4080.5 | 0.01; 1.34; 1.34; 1.36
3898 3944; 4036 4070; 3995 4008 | -0.14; 0.837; 1.32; 1.37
